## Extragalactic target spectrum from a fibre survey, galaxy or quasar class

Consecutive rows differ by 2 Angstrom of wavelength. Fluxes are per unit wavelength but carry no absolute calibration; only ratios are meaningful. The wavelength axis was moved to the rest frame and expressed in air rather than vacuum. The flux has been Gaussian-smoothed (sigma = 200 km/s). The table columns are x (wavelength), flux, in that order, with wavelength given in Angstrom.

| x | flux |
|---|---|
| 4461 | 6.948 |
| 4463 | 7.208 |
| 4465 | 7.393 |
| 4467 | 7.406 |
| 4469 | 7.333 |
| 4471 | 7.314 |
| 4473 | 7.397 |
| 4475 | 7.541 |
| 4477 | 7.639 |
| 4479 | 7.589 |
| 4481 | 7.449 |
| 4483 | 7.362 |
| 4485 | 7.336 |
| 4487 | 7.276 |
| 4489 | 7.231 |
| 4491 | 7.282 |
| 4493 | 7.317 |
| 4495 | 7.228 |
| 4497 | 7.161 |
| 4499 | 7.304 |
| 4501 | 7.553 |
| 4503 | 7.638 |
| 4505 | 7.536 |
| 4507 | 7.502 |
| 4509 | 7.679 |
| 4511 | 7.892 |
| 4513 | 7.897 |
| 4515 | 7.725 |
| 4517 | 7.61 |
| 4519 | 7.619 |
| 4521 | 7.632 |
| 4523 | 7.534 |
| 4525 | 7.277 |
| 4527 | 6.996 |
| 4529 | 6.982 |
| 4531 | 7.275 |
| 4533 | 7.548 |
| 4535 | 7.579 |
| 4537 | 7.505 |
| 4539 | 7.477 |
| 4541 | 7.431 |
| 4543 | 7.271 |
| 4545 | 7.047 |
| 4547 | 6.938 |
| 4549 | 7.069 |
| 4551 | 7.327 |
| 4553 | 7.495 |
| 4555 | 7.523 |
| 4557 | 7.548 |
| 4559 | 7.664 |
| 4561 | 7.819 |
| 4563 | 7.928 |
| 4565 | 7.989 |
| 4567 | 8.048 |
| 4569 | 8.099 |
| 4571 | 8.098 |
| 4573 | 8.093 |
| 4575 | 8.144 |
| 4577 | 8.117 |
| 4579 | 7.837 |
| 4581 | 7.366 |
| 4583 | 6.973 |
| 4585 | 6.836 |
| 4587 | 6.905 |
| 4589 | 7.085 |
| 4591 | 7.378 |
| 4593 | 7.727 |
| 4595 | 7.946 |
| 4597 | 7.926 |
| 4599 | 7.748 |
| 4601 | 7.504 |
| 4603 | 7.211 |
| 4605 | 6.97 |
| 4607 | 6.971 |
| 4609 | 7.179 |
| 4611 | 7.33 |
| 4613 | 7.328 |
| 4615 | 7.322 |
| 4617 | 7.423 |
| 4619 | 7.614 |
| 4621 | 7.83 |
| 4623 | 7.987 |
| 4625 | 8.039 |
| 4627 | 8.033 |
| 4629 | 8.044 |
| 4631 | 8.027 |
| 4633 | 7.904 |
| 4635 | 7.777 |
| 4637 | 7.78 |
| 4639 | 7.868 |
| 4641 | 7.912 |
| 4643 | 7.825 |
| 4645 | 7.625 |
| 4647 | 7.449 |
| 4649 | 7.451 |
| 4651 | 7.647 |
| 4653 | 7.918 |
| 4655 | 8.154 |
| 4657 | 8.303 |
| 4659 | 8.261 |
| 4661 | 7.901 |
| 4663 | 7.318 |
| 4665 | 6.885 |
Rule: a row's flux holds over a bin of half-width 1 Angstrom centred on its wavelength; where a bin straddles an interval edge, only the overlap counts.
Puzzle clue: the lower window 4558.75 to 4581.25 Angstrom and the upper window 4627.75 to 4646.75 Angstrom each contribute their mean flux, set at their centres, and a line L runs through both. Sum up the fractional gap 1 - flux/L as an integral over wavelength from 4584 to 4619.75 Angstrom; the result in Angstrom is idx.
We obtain 2.5 Angstrom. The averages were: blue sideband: 7.96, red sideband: 7.85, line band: 7.35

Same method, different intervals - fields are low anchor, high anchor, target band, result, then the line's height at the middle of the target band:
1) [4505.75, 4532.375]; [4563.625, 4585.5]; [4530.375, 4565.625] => 0.9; 7.66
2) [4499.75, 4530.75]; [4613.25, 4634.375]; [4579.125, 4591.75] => 0.9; 7.71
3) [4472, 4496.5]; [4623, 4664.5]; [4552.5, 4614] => 0.8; 7.67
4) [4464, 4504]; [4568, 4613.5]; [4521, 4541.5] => 0.2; 7.44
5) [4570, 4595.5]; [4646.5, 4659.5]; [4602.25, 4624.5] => 0.9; 7.71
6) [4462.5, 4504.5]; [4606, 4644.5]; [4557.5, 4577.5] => -1.1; 7.57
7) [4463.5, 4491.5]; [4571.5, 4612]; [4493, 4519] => -0.5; 7.41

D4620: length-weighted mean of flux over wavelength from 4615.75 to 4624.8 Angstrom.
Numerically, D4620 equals 7.73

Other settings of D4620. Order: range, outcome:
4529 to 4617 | 7.49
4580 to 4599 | 7.37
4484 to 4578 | 7.54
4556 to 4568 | 7.83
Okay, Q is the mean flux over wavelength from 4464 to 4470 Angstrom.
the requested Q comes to 7.38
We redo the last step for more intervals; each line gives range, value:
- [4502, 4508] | 7.56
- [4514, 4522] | 7.65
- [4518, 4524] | 7.59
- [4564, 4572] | 8.06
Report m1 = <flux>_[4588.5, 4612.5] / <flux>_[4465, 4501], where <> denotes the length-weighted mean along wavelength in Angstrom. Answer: 1.01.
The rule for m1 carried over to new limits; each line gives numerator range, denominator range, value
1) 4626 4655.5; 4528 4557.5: 1.07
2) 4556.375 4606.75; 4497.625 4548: 1.02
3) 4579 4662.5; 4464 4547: 1.03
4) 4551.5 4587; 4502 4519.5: 1.00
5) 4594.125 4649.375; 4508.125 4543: 1.02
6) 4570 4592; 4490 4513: 1.01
